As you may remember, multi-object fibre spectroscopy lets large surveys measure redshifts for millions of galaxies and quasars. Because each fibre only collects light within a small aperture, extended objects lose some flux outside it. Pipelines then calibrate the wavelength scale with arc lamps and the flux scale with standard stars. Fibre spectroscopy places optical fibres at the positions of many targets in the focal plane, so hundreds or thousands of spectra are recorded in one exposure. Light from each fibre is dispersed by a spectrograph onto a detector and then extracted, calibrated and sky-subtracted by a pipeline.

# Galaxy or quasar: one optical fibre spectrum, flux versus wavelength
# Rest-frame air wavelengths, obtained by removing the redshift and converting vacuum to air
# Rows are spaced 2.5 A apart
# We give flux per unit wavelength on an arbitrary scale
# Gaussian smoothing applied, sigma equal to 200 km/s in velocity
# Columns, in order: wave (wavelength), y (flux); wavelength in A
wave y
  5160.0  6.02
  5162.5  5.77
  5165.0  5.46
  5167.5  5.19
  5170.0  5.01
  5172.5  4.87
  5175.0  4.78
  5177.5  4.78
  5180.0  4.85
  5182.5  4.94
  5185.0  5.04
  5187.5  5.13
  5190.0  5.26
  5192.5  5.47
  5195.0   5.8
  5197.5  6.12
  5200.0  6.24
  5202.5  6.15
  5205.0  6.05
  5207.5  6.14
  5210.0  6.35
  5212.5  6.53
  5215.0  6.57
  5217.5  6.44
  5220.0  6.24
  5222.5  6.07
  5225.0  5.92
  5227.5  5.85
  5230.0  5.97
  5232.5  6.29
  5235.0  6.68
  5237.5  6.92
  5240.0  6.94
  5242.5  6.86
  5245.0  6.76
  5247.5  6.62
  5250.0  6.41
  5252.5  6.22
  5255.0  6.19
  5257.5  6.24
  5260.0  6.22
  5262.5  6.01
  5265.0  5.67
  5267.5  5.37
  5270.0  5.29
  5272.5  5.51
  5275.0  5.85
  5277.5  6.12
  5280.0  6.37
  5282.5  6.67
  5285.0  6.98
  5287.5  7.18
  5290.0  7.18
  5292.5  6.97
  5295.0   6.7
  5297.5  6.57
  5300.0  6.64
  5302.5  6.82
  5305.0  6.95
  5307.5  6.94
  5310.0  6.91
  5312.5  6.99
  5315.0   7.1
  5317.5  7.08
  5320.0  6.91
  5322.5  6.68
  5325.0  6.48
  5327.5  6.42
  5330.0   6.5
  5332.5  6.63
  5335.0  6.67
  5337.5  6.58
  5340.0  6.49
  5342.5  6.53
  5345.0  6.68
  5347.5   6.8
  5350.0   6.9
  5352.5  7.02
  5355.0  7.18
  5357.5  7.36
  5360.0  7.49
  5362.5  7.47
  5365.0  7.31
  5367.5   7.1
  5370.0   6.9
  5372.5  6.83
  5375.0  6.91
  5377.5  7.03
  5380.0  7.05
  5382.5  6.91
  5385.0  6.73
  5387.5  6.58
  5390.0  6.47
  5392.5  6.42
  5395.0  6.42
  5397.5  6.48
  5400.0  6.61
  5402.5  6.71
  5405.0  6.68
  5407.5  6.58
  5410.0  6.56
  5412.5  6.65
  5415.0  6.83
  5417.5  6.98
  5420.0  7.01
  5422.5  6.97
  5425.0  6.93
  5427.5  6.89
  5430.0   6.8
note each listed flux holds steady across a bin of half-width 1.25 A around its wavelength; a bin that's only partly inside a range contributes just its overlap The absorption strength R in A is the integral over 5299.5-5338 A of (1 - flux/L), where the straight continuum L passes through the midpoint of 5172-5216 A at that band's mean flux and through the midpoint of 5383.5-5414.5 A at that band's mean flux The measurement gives -3.5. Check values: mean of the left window 5.62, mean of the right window 6.58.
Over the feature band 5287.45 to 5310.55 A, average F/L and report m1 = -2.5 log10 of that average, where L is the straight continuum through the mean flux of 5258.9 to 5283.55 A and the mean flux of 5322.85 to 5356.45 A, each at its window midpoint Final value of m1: -0.11 mag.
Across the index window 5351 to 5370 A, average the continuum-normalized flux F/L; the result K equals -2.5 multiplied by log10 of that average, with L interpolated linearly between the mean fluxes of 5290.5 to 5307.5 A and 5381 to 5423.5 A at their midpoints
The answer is -0.08 mag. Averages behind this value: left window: 6.8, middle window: 7.25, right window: 6.68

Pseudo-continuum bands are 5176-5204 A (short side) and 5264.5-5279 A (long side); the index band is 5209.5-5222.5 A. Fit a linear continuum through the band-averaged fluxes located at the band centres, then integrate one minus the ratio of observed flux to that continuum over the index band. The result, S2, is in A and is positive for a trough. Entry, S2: -2.1 A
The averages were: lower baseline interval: 5.43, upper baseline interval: 5.65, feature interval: 6.4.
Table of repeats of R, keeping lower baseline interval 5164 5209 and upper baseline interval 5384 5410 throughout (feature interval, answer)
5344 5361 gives -2.0 A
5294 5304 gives -1.1 A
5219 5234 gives -1.2 A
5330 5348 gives -1.0 A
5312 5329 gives -1.8 A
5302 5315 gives -1.8 A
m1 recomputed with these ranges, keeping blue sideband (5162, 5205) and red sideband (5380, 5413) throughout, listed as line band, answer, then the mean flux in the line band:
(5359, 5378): -0.11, 7.13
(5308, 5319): -0.15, 7.01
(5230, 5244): -0.18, 6.67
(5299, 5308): -0.13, 6.83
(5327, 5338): -0.06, 6.57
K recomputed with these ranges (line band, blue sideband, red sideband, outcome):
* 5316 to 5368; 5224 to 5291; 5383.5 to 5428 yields -0.055 mag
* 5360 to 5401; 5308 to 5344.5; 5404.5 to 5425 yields -0.013 mag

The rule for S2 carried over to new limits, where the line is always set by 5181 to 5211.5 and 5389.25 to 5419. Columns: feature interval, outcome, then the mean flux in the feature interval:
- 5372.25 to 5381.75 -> -0.7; 6.97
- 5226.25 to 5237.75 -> -0.8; 6.29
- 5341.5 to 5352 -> -0.6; 6.75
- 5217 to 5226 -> -0.5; 6.15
